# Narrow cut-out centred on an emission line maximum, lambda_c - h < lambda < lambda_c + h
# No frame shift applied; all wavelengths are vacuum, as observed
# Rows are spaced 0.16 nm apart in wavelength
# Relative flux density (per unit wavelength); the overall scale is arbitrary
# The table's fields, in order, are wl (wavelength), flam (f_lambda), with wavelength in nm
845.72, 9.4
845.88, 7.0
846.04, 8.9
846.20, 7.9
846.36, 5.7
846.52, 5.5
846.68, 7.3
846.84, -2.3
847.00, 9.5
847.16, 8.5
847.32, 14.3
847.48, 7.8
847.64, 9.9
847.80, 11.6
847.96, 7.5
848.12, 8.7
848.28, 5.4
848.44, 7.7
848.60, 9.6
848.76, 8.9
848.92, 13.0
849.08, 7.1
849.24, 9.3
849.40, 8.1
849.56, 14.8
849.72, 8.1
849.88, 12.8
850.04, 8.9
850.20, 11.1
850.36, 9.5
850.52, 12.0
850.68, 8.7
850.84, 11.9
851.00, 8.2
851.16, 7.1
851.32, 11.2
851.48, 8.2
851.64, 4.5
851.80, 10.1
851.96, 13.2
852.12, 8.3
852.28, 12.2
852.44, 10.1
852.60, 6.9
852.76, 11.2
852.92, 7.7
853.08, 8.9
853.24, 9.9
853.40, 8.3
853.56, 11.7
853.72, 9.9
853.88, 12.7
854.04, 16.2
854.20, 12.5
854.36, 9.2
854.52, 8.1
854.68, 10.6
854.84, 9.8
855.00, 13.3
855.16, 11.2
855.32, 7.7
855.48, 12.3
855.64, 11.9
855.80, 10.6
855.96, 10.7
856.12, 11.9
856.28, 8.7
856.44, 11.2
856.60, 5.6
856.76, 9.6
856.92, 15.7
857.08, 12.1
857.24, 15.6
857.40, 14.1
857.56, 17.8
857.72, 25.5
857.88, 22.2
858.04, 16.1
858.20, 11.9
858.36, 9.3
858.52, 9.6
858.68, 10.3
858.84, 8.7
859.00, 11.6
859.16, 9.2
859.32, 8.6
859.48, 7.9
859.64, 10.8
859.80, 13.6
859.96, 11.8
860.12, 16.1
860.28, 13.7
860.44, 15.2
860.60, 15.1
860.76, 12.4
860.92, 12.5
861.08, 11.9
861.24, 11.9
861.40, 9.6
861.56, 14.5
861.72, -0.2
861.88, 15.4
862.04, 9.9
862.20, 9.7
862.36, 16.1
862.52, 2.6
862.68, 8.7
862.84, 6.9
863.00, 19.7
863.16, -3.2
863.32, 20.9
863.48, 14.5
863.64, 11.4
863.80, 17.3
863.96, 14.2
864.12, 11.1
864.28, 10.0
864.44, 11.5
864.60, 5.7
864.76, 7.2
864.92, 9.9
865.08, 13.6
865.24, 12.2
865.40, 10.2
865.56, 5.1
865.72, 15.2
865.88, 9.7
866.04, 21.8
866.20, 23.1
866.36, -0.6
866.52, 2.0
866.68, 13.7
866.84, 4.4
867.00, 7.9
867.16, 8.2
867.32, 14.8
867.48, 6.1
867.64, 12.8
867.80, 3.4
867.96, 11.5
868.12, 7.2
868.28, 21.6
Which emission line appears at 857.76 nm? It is H-alpha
